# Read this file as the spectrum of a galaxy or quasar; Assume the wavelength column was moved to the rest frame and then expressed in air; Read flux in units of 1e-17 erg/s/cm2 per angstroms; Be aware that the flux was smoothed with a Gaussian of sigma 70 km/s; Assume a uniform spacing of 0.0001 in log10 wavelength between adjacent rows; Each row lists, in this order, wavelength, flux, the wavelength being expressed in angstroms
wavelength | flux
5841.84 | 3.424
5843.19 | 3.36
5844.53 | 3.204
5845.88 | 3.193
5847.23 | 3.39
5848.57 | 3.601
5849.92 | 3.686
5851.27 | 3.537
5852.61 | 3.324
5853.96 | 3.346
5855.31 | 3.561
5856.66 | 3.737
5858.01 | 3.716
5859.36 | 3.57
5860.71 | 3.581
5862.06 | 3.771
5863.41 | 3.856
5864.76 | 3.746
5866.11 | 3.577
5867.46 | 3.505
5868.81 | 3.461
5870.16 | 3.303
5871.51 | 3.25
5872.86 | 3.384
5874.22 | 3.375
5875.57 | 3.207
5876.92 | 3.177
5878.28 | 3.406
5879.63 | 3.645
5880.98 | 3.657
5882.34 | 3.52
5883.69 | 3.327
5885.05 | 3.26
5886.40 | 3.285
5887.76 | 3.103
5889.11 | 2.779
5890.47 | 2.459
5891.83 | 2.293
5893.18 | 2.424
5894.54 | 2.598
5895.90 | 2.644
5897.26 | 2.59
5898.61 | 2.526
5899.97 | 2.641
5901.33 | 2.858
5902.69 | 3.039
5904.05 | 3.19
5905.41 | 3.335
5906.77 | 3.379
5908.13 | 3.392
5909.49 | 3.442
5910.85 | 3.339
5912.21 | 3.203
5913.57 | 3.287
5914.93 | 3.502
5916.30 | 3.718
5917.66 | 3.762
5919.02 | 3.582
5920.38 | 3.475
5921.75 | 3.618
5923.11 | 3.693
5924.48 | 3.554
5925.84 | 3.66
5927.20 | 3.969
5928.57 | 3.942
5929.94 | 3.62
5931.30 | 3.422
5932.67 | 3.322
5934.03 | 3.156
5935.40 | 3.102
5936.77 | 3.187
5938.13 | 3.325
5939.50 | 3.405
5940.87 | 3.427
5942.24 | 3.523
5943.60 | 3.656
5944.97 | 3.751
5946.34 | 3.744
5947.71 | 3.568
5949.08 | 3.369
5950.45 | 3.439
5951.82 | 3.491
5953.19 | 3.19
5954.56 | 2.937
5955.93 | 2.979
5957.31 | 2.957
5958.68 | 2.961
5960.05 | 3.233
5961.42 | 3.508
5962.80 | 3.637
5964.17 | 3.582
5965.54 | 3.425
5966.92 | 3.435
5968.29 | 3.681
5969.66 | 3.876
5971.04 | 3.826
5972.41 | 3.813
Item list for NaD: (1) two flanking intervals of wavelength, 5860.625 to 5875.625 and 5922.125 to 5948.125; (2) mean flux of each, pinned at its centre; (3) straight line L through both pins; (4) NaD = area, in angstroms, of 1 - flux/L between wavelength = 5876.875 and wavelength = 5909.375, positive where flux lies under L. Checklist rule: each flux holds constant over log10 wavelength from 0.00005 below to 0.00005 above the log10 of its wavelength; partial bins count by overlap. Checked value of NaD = 4.5 angstroms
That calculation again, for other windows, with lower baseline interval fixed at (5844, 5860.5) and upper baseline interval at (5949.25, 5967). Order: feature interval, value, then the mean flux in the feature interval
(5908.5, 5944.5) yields -1.60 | 3.5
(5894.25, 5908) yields 1.97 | 2.91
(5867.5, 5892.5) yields 1.57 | 3.22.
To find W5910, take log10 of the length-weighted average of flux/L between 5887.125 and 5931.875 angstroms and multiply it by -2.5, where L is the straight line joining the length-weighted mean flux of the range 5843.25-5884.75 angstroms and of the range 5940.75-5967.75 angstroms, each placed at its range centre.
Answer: 0.07 mag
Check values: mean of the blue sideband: 3.48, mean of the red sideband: 3.39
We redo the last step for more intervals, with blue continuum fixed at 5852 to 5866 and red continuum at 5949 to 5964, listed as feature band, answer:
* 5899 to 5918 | 0.052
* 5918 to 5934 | -0.075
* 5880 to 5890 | 0.080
